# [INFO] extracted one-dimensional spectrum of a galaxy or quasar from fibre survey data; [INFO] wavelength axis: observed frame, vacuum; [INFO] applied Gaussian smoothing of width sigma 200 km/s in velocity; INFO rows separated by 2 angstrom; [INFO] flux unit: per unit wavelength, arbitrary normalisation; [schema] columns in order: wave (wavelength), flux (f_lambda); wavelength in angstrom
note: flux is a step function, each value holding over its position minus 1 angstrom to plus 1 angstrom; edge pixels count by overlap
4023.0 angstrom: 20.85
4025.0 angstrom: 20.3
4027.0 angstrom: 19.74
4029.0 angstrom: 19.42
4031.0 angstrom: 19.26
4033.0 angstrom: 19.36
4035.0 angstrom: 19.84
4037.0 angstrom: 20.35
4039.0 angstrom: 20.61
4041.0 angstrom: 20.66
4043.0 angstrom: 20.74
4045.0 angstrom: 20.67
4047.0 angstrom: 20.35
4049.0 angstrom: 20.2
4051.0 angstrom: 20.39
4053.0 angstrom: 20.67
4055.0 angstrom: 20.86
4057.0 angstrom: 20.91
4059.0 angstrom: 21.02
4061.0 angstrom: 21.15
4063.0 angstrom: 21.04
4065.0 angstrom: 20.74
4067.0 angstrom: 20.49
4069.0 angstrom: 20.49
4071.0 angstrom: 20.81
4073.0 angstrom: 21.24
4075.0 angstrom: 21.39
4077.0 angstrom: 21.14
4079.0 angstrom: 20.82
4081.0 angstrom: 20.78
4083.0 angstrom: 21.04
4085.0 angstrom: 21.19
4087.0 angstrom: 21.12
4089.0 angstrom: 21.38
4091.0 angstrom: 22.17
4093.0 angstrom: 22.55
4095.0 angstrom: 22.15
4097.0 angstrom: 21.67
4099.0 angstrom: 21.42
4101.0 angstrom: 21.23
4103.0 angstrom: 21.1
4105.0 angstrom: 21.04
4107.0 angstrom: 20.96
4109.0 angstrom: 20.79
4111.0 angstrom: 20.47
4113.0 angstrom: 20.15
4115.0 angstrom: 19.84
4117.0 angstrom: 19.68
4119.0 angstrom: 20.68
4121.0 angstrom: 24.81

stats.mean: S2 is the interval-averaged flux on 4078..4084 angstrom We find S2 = 20.9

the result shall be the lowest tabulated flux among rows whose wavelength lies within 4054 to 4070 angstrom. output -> 20.49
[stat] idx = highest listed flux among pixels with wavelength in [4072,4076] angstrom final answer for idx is 21.39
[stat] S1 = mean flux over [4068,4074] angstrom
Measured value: 20.8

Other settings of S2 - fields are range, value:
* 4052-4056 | 20.8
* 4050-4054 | 20.5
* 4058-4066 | 21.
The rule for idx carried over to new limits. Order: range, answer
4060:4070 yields 21.15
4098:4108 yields 21.42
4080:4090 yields 21.38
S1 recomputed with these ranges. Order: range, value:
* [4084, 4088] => 21.2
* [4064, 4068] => 20.6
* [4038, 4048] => 20.6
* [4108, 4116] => 20.3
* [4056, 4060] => 21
